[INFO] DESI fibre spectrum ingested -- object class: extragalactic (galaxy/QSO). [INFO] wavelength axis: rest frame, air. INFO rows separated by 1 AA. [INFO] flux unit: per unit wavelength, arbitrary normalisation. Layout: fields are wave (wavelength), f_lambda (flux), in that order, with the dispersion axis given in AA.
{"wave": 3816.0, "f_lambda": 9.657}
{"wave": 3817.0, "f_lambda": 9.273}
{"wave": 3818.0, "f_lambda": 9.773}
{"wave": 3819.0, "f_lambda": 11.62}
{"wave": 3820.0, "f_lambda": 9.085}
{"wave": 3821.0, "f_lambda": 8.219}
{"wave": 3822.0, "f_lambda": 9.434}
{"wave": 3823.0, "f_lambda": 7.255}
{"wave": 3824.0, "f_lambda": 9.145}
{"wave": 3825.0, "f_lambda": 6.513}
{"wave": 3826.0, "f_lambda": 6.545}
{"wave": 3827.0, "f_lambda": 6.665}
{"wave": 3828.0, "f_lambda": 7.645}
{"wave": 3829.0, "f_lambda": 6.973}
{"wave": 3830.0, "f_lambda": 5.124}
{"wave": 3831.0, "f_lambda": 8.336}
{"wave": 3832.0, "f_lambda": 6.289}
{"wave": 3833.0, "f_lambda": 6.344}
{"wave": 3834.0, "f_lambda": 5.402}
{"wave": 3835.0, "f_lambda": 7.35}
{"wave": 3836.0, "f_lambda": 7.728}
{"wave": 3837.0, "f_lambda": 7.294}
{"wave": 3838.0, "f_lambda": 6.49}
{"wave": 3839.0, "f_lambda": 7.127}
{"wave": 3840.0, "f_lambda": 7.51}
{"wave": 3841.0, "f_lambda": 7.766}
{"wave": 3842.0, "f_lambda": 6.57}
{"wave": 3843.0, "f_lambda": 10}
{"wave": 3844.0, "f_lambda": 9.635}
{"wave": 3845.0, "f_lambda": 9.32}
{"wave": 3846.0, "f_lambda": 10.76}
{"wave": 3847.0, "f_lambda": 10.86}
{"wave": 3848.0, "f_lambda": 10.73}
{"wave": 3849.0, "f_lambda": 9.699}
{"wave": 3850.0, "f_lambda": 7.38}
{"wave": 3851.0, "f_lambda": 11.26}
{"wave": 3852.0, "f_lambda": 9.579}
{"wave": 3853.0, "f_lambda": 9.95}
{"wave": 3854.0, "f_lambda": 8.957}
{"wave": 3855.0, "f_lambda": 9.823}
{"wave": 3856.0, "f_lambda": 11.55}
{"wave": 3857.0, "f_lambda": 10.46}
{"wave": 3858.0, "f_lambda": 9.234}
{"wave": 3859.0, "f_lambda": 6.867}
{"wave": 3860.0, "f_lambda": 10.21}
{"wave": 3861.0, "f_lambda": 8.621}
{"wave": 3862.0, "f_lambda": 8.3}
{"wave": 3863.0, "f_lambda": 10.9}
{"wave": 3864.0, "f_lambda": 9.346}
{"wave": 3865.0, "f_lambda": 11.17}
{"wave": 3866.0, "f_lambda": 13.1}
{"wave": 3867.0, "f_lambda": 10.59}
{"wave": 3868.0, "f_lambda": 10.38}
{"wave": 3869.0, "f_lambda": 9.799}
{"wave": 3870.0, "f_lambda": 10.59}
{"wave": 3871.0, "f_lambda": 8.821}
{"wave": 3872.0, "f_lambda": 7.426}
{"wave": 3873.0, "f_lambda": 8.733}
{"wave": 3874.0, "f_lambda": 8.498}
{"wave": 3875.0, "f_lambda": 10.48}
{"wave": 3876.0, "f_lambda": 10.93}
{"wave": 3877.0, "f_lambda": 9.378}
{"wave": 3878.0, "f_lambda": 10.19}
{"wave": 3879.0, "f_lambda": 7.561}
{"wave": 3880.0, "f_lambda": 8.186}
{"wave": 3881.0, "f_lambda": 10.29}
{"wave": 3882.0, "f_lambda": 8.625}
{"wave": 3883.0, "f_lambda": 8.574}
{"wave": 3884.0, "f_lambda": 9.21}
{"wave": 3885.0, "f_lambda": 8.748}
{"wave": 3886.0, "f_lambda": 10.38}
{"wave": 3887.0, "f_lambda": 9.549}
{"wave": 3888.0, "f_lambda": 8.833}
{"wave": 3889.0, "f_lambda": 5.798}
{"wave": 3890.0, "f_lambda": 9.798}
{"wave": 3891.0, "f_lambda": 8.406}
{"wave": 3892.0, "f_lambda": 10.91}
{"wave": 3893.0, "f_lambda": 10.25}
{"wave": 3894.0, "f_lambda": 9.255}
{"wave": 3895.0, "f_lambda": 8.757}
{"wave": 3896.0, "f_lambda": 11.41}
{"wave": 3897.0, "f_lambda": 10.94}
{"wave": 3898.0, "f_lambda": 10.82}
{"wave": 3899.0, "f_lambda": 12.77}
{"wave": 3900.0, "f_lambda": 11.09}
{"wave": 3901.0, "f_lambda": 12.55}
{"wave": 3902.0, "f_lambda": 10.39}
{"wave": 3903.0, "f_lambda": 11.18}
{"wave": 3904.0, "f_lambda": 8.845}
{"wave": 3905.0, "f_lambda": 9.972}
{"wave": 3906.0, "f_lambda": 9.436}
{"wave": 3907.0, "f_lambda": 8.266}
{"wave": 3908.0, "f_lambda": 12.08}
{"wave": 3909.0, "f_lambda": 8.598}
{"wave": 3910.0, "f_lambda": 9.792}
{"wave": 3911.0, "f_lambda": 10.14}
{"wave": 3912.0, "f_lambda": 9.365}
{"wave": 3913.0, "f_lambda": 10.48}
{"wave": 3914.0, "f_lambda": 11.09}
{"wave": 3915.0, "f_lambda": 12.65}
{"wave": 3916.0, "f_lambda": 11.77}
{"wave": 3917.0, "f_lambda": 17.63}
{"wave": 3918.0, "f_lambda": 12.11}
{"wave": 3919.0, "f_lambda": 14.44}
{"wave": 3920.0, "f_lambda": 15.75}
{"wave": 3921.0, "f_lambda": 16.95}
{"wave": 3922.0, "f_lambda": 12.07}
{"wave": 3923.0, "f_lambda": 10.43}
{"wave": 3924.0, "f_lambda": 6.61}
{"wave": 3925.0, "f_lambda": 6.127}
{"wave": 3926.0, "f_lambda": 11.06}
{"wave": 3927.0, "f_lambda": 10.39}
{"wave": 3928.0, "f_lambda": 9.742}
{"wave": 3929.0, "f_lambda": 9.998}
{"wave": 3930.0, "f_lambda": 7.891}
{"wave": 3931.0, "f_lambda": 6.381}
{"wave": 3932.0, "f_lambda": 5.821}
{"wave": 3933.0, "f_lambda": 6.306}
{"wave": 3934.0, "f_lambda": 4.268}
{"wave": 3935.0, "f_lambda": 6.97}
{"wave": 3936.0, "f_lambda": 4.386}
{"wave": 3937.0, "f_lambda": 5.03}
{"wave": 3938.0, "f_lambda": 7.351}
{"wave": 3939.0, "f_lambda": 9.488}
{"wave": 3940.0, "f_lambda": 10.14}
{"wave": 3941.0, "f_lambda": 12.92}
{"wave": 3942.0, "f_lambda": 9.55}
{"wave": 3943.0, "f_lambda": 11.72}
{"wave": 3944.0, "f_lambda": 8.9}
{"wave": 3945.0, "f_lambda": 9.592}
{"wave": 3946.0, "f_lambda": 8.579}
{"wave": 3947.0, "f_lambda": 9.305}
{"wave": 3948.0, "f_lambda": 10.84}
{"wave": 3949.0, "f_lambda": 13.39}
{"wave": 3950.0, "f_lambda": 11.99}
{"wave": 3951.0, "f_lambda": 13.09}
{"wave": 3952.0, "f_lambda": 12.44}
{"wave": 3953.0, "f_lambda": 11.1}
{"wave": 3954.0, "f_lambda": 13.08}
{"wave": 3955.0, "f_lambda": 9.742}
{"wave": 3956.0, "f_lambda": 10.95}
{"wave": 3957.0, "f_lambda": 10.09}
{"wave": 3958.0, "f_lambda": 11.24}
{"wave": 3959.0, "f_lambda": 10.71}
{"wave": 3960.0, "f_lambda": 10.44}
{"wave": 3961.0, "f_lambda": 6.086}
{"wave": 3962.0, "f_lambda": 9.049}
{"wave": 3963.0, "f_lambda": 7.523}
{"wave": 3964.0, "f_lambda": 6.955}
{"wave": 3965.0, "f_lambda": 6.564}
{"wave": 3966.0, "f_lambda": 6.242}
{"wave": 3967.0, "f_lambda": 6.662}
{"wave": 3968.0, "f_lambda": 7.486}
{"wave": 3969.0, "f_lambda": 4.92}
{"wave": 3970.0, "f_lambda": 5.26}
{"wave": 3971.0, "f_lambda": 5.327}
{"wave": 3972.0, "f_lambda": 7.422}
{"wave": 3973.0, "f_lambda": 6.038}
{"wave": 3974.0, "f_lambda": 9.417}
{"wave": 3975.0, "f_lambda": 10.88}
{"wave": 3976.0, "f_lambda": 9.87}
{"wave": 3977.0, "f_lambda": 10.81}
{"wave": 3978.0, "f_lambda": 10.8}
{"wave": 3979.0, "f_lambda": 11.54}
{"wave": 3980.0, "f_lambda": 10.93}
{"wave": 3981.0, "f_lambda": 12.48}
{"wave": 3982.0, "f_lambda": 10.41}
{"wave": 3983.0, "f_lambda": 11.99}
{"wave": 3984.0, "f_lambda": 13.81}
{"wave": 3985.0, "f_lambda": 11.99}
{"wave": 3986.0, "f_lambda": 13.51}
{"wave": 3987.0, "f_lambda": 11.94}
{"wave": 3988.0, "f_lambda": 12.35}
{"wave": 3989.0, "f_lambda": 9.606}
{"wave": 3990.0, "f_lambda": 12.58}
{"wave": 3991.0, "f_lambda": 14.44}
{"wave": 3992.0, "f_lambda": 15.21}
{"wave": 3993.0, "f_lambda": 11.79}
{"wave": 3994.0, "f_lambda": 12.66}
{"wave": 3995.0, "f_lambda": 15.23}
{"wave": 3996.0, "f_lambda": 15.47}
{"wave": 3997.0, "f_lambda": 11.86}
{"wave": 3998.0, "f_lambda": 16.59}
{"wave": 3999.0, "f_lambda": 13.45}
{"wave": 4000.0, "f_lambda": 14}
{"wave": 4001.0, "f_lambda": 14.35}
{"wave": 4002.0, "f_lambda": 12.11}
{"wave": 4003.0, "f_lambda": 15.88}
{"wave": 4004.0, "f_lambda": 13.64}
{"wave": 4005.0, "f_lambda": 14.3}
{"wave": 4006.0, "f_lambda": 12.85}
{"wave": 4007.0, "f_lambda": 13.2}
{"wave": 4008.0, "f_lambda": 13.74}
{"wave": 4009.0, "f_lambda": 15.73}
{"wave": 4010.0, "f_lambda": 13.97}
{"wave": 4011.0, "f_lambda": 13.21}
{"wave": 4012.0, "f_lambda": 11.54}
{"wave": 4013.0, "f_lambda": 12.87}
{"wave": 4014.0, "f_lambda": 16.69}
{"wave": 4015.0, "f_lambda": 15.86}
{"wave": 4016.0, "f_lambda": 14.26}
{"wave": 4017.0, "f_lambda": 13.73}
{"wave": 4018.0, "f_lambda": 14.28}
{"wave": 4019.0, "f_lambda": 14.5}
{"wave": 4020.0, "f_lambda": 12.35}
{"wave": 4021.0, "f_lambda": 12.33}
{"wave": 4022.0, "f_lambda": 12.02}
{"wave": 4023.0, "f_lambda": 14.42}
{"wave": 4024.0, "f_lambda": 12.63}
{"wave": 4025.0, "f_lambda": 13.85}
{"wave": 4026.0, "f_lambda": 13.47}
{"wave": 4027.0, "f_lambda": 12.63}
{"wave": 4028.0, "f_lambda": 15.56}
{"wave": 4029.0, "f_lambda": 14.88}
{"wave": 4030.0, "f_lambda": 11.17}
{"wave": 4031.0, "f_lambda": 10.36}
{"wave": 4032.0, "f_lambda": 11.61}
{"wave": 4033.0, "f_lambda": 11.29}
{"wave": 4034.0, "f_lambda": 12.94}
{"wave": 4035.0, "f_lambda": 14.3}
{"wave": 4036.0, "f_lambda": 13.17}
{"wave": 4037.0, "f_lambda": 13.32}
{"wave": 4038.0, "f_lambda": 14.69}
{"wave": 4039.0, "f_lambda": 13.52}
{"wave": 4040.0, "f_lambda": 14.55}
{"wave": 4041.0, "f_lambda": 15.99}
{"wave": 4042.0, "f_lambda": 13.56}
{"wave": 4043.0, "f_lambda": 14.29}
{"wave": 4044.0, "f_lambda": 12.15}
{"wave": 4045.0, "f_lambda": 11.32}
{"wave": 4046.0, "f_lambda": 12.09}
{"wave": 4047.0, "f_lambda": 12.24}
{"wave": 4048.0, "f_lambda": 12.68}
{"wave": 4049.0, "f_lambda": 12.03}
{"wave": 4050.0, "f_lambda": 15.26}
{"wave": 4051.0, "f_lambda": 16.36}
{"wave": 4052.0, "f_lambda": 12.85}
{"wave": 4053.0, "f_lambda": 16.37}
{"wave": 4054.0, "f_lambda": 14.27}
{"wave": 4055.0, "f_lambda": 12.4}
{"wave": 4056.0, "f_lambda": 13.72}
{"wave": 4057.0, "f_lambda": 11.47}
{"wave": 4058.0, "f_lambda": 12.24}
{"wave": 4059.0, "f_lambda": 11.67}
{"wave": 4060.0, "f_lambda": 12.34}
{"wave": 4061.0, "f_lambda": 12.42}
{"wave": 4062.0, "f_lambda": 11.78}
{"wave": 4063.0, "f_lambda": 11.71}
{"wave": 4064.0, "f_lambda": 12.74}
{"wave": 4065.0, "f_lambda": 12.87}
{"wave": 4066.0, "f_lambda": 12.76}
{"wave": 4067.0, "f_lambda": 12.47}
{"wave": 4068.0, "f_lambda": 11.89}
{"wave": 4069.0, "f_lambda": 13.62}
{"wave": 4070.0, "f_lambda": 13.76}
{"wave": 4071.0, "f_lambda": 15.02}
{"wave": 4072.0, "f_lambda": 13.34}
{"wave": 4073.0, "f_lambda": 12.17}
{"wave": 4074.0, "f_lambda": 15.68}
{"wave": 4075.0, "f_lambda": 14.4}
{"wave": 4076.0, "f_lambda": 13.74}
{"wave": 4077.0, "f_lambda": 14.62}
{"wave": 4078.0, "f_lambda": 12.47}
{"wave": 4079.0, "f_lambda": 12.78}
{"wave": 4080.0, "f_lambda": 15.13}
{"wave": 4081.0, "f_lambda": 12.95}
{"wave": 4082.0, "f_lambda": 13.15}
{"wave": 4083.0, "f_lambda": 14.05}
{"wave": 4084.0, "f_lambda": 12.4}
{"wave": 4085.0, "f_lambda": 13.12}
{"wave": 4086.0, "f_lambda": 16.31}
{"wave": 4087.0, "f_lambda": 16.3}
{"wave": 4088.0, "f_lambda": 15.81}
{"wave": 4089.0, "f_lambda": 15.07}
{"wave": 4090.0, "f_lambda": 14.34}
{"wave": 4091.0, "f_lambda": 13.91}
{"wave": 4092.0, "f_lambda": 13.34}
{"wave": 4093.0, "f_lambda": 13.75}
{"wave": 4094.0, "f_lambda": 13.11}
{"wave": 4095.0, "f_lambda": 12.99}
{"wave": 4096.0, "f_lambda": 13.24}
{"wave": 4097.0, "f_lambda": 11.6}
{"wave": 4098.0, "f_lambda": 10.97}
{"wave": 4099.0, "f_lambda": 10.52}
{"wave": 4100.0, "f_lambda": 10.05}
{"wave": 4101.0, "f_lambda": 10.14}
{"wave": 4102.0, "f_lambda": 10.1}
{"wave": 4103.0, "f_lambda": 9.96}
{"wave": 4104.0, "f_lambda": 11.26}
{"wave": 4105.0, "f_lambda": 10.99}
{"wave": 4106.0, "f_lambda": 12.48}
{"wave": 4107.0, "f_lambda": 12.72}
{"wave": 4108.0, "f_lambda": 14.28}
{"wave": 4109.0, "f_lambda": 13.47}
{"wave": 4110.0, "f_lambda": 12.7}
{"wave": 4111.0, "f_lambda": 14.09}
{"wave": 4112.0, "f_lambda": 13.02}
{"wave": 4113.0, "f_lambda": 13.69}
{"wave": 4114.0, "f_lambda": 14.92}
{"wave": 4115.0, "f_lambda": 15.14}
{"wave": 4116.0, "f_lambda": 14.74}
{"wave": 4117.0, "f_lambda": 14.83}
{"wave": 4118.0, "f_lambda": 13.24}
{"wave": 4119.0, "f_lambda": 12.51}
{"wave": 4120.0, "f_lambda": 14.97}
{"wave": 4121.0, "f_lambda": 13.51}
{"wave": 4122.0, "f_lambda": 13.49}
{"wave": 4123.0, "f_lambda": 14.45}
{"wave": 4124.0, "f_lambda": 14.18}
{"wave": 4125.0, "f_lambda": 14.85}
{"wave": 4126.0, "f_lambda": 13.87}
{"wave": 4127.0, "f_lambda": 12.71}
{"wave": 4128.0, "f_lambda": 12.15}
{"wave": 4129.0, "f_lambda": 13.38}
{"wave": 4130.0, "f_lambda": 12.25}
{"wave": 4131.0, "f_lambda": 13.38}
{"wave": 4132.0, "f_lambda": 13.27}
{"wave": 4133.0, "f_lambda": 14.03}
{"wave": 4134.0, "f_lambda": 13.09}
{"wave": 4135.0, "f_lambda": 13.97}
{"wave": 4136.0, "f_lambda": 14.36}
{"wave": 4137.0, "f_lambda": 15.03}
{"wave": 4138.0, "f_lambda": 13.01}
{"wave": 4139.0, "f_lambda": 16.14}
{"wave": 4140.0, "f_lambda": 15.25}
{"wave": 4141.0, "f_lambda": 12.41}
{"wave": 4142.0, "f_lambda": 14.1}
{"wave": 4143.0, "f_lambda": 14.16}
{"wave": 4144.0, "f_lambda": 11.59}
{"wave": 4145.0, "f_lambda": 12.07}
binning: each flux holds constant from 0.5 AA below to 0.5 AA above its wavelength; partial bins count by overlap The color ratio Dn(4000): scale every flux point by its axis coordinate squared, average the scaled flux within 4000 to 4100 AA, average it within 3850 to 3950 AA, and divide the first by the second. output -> 1.47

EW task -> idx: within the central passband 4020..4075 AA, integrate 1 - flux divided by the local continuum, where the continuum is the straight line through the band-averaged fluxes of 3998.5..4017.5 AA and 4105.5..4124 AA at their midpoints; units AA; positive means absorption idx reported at 2.96 AA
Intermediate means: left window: 14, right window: 13.8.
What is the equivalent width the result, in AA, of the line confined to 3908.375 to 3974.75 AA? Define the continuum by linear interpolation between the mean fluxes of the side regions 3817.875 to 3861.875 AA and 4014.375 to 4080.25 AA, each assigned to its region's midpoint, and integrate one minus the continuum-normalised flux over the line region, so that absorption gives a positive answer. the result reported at 7.88 AA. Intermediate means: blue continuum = 8.47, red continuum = 13.3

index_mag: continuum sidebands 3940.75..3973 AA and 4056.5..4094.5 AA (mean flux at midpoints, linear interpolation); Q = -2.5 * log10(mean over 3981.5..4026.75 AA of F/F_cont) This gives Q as -0.23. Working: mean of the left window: 9.27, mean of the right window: 13.4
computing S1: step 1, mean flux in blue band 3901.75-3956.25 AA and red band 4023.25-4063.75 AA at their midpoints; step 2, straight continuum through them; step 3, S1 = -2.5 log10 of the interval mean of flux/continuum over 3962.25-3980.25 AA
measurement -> 0.37 mag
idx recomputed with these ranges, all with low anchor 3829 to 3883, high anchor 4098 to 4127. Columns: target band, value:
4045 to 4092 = -4.52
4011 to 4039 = -4.24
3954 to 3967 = 2.10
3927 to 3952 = 3.15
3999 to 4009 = -2.29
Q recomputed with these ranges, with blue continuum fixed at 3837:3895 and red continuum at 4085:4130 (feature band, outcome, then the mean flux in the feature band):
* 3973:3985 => 0.02 mag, 11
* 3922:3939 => 0.33 mag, 7.62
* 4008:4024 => -0.17 mag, 13.8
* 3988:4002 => -0.18 mag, 13.5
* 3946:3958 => -0.06 mag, 11.3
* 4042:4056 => -0.10 mag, 13.4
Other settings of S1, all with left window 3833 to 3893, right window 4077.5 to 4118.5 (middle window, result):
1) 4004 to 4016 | -0.198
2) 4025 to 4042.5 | -0.112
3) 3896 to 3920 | -0.135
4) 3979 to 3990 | -0.065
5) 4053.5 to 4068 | 0.004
